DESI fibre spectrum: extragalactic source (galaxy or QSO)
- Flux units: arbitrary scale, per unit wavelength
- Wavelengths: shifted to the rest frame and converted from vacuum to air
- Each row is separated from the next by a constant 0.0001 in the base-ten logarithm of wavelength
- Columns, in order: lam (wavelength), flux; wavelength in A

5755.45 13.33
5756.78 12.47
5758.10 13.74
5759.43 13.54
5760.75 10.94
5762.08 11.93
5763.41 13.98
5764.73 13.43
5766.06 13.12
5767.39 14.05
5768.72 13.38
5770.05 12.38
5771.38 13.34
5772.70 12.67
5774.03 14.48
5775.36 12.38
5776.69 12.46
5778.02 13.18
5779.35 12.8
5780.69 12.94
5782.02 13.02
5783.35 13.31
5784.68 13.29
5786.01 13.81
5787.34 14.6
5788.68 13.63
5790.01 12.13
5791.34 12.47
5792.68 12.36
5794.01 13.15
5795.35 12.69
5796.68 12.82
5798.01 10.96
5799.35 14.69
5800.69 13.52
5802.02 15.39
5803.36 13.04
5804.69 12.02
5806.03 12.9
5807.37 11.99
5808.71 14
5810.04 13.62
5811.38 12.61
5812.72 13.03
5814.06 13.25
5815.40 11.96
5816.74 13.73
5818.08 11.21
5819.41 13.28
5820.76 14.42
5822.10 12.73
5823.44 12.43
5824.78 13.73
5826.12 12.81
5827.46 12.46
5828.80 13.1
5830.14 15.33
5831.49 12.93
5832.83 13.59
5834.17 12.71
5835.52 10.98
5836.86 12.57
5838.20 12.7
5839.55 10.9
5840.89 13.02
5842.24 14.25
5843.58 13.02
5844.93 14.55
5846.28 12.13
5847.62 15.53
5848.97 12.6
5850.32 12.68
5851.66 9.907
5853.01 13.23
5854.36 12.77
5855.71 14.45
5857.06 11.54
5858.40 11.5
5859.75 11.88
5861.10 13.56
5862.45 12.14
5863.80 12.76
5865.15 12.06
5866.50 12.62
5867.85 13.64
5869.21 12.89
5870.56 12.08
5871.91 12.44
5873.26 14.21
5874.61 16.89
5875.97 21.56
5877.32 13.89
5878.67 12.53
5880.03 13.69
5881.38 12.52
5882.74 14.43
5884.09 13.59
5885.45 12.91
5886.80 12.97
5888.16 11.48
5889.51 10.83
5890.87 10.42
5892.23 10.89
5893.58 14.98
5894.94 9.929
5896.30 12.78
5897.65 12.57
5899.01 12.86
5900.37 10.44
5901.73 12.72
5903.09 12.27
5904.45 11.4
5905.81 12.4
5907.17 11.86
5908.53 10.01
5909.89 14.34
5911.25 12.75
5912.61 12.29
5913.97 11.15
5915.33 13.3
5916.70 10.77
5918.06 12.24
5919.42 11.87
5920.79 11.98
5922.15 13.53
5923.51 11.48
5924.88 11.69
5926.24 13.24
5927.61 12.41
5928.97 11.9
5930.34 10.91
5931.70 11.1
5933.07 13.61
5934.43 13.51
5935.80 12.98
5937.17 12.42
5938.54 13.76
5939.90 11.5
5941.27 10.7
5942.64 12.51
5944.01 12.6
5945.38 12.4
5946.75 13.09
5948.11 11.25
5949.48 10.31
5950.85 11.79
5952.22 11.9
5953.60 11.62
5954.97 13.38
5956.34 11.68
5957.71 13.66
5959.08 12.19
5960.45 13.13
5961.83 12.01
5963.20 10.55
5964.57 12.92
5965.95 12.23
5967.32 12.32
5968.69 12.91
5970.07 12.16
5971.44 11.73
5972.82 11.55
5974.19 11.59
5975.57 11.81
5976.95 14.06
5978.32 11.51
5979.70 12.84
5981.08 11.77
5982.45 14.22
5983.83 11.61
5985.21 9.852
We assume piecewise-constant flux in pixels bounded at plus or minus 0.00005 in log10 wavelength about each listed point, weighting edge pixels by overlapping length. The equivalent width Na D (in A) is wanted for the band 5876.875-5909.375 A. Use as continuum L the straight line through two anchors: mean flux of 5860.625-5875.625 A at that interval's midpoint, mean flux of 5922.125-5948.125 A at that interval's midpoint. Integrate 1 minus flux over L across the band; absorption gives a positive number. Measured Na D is 1.8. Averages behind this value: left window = 13.4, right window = 12.3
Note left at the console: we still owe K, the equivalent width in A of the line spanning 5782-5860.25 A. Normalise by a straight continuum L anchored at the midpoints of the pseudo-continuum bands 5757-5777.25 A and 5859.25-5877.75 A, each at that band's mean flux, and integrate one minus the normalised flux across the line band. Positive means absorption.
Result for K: 2.7 A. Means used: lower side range 13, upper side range 13.8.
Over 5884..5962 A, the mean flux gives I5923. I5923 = 12.2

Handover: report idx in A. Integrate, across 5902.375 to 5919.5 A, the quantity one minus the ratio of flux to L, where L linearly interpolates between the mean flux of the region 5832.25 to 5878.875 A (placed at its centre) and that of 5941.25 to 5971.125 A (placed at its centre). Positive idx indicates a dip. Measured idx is 0.75 A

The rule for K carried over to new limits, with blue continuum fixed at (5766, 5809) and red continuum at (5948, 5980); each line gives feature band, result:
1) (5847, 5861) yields 0.1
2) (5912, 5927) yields 0.3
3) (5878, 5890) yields -0.2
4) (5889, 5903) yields 0.7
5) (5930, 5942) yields 0.0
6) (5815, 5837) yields -0.1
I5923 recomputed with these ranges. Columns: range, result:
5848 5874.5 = 12.7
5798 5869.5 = 12.9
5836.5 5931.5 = 12.7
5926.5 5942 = 12.3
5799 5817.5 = 13.2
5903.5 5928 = 12.1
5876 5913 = 12.5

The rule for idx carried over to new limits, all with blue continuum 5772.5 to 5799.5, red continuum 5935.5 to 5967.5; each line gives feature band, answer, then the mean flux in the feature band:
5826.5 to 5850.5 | -0.6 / 13.1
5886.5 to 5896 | 0.7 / 11.6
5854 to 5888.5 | -2.1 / 13.4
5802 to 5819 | 0.0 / 12.9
